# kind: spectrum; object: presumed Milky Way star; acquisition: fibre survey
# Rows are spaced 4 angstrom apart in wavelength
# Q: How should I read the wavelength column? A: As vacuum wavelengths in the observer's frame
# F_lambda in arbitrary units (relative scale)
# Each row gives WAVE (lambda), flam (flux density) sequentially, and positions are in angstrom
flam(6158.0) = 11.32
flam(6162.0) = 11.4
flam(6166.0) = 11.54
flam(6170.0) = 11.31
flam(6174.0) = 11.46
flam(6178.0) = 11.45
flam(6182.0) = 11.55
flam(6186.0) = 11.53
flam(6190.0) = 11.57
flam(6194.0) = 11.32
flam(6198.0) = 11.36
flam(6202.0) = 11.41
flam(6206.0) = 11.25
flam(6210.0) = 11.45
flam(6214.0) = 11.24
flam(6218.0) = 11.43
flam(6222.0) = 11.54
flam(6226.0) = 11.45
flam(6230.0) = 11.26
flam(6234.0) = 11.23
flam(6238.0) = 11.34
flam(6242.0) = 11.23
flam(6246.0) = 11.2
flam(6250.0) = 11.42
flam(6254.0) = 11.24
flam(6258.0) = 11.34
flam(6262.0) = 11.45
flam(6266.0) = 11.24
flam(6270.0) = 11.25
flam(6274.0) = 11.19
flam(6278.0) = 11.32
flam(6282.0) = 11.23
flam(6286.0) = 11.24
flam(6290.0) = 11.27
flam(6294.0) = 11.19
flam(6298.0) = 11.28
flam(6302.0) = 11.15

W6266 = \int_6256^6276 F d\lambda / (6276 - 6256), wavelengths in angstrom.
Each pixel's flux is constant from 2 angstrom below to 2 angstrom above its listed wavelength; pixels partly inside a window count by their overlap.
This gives 11.3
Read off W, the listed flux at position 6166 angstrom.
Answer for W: 11.54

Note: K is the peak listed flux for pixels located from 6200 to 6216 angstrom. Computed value 11.45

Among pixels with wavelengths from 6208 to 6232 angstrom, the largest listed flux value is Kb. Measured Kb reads 11.54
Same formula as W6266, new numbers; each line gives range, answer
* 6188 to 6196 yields 11.4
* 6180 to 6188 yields 11.5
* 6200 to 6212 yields 11.4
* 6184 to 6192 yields 11.6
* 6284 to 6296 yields 11.2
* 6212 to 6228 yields 11.4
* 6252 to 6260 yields 11.3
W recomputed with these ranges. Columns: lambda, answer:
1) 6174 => 11.46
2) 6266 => 11.24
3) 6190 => 11.57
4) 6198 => 11.36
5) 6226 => 11.45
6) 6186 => 11.53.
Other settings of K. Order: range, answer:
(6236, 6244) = 11.34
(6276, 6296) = 11.32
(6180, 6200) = 11.57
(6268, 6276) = 11.25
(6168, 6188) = 11.55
